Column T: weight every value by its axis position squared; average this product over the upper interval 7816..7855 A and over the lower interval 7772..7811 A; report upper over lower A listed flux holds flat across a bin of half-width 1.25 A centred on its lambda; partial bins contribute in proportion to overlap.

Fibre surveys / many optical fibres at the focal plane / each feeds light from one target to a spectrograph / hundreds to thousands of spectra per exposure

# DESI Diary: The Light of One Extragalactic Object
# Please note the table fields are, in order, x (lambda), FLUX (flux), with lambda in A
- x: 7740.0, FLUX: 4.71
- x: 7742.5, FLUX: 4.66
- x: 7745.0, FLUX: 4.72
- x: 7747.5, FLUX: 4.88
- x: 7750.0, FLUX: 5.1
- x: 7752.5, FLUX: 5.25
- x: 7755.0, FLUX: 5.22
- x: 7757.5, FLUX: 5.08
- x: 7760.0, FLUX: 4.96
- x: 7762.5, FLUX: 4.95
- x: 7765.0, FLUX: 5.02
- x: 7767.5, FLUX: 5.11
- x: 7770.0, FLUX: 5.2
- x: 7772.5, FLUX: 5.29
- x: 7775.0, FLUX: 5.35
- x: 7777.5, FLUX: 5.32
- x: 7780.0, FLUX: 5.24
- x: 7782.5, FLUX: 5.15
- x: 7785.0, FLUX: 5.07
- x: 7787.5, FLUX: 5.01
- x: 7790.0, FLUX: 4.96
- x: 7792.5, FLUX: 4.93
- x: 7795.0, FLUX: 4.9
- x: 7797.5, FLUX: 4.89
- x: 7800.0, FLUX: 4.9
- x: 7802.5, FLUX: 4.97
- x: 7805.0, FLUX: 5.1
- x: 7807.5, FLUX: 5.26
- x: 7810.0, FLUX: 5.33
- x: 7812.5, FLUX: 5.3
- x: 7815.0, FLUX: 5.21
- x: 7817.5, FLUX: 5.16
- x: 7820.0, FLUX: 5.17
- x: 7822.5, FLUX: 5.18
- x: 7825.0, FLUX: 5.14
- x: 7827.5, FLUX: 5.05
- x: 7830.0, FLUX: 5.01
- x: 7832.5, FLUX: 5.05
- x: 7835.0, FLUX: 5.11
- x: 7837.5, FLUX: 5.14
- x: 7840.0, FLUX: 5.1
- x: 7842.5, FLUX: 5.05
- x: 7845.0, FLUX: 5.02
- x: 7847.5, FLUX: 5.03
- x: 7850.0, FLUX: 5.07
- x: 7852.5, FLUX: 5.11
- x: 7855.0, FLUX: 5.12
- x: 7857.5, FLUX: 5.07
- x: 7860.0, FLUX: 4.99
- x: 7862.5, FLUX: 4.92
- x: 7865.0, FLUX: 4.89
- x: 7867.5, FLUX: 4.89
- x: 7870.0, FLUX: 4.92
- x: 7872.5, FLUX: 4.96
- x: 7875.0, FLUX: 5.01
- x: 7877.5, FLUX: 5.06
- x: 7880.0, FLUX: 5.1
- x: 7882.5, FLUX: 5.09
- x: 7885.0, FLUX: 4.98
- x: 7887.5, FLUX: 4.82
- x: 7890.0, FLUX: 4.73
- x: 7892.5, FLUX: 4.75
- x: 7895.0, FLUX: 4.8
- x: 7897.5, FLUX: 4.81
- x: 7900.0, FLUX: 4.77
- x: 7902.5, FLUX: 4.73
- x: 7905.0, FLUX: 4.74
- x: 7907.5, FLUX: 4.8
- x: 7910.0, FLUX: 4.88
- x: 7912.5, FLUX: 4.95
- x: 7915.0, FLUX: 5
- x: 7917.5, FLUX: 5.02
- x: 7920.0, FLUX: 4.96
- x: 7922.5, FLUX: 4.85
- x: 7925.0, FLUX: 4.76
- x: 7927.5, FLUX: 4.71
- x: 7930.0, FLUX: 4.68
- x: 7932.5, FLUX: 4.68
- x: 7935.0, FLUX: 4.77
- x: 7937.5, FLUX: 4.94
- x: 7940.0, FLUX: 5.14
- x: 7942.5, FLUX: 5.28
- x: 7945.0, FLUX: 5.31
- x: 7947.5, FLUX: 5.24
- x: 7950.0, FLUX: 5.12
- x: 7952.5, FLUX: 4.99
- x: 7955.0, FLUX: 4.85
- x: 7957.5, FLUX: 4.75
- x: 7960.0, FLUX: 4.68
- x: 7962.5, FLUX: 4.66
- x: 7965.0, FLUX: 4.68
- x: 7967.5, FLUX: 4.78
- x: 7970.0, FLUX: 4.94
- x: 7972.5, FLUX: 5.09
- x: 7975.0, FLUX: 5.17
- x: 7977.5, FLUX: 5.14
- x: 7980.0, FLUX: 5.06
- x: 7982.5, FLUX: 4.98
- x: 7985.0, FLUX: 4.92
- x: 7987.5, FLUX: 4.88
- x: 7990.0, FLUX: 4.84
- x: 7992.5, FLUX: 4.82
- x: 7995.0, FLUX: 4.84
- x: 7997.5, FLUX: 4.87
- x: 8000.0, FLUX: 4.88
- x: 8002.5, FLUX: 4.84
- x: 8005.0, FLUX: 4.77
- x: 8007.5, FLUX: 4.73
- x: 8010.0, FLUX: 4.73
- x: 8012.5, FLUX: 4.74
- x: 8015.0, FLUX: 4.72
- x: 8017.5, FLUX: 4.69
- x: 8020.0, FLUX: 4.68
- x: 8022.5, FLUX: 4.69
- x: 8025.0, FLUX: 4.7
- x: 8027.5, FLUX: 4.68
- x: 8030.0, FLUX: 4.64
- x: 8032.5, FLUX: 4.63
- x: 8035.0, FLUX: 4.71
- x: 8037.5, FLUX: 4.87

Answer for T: 1.01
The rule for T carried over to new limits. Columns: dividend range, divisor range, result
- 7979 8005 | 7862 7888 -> 1.01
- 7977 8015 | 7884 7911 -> 1.04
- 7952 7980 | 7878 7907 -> 1.03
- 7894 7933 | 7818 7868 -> 0.97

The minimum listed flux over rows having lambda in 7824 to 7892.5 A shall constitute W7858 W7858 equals 4.73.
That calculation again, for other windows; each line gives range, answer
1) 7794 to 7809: 4.89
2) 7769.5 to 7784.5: 5.15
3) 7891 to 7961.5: 4.68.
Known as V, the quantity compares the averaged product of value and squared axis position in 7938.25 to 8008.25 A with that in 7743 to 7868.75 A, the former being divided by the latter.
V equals 1.02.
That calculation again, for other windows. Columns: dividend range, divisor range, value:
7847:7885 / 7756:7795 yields 1.01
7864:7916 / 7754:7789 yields 0.98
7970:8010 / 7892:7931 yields 1.04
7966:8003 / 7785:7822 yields 1.02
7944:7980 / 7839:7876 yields 1.02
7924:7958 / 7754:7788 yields 1.01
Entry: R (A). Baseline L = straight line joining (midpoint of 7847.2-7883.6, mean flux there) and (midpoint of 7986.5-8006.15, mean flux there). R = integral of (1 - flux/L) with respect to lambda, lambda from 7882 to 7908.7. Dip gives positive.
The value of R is 0.9 A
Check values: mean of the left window 5.01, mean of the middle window 4.81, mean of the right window 4.84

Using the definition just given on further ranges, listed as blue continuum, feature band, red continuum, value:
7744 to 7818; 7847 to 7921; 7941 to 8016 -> 1.01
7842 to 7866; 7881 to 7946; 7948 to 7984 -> 1.21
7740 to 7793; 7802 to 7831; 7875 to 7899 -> -0.95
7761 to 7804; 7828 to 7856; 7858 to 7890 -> -0.40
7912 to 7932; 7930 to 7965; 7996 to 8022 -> -0.77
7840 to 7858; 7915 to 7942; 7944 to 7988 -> 0.67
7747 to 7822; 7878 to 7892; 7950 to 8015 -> 0.14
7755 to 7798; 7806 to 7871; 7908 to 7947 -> -0.81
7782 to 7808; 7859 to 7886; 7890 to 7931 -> -0.56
